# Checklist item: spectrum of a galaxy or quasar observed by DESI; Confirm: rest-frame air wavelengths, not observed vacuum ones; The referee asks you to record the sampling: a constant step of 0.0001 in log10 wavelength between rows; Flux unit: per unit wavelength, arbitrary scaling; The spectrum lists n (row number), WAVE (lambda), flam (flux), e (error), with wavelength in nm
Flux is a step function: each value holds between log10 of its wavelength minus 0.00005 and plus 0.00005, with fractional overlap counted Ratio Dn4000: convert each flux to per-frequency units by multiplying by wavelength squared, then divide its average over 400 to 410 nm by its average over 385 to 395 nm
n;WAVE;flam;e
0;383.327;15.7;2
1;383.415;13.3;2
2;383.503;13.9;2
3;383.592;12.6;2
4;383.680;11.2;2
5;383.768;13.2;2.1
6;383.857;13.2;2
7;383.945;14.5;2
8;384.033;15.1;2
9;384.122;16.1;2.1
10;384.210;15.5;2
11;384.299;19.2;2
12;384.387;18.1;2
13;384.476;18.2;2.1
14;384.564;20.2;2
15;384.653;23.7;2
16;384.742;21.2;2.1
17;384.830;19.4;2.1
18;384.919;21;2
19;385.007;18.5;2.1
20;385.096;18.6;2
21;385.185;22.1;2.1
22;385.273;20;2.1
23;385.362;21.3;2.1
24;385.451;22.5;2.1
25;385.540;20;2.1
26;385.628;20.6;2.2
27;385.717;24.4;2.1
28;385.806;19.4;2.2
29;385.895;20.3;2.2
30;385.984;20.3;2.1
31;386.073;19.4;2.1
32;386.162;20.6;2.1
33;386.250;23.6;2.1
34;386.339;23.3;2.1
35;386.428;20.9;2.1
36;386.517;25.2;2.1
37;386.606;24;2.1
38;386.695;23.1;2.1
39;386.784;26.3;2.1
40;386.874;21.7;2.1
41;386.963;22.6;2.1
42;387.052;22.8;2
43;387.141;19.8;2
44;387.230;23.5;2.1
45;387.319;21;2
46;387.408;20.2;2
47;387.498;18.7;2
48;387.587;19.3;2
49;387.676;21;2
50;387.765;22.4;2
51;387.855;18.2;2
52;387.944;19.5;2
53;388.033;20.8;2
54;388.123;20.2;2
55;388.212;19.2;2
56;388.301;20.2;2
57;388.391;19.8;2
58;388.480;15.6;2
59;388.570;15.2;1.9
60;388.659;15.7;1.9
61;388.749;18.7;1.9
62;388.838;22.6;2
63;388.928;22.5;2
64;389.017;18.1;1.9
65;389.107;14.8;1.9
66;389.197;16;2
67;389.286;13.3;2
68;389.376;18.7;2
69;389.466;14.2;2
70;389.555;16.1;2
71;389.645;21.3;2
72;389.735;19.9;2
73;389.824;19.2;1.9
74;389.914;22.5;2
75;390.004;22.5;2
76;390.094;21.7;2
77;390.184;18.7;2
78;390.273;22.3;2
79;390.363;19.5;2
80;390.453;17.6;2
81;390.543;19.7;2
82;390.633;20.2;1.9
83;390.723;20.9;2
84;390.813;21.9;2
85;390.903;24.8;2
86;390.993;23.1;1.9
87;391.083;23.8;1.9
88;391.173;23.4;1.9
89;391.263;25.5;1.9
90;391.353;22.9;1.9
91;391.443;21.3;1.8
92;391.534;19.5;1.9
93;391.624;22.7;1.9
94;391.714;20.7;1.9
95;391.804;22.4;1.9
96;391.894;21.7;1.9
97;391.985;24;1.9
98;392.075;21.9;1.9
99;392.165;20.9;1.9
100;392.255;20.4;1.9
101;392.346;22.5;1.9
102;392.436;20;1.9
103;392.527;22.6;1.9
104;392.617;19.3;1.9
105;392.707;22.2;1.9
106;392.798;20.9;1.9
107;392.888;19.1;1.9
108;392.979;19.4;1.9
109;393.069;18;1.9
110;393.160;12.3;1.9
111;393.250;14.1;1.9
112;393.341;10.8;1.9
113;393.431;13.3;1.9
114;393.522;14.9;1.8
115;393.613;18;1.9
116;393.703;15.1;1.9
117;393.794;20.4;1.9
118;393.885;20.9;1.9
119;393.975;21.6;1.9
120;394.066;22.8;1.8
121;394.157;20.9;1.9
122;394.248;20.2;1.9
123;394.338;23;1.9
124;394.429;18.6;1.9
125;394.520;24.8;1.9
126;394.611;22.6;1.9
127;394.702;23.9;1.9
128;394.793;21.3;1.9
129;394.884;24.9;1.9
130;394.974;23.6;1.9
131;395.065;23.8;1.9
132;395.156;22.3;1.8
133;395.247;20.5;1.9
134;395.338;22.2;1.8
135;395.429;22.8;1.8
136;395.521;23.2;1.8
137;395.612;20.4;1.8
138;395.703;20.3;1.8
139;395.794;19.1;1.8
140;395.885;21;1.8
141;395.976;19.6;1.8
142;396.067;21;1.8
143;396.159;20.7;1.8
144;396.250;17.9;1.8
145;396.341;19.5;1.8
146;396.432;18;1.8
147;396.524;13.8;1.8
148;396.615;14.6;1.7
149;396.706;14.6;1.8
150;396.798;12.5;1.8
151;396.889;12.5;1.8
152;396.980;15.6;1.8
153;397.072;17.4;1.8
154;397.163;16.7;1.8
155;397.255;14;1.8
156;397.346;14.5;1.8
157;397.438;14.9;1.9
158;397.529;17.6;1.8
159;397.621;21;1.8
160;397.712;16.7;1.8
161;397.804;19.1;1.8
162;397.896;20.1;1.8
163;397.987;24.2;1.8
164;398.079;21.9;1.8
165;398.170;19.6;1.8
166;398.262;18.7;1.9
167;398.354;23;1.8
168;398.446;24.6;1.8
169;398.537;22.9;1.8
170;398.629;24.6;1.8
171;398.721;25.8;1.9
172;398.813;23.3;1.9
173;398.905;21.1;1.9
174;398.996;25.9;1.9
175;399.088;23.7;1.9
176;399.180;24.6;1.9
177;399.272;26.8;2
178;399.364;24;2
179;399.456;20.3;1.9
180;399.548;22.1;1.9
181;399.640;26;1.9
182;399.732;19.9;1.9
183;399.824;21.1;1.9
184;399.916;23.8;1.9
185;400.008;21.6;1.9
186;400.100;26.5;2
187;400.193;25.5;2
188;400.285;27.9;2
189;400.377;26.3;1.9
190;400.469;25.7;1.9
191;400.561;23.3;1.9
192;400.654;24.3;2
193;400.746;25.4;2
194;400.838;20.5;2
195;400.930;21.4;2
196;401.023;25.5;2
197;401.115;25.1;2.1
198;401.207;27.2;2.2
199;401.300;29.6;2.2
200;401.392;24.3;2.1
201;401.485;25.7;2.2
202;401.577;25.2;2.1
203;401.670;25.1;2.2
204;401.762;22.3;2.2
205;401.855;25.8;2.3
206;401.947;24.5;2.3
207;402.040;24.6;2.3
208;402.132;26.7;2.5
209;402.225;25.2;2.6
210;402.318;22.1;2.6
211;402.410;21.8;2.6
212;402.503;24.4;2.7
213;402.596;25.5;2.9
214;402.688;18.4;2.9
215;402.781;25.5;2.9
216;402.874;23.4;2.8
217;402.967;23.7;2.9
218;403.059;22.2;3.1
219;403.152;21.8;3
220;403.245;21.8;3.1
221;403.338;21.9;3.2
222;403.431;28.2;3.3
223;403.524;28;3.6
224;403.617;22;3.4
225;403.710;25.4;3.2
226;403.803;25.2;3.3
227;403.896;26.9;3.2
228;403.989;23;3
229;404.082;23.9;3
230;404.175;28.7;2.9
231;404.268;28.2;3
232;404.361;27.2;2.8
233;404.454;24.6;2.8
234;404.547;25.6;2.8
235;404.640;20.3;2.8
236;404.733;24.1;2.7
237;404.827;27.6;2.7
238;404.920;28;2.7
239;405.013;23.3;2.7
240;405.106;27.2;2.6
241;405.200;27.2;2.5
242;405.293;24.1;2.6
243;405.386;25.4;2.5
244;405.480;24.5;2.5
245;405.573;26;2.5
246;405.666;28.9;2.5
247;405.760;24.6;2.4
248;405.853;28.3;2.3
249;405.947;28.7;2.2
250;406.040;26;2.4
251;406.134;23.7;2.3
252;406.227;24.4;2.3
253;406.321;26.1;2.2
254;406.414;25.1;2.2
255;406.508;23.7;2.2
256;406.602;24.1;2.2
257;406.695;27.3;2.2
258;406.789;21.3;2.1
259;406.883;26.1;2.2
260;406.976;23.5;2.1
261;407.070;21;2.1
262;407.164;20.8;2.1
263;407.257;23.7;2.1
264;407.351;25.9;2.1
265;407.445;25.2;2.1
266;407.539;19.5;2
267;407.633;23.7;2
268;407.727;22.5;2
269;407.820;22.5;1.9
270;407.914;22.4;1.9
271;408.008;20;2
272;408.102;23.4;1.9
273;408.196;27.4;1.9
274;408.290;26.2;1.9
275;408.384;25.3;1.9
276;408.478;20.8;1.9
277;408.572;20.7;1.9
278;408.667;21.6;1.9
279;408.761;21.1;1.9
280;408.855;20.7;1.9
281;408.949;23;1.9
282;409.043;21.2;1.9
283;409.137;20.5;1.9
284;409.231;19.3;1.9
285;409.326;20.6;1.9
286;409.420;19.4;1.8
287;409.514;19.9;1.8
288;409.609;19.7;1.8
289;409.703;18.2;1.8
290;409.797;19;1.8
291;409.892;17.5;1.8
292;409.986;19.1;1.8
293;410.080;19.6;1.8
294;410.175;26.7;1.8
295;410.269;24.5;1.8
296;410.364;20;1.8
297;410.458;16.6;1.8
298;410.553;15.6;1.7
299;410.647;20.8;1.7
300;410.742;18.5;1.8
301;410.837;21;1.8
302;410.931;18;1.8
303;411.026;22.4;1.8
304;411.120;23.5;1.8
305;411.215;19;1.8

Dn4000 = 1.27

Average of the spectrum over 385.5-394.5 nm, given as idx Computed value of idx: 20.2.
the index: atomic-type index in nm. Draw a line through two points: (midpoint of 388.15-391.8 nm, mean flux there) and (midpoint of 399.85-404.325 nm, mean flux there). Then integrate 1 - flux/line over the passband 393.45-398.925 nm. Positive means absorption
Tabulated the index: 0.596 nm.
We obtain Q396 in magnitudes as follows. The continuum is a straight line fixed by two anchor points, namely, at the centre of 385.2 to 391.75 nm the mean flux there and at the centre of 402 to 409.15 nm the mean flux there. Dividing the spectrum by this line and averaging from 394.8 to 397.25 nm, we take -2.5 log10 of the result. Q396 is 0.16 mag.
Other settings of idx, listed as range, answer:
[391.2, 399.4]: 20.2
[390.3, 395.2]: 20.7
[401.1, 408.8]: 24.5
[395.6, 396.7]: 18.6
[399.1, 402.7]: 24.3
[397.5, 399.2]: 22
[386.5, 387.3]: 23.1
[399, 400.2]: 23.5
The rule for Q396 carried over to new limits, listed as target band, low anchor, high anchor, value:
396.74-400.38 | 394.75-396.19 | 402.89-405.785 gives 0.089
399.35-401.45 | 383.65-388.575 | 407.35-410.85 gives -0.168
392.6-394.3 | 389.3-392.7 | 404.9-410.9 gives 0.175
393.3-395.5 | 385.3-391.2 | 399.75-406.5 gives 0.086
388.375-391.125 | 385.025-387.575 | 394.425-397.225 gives 0.080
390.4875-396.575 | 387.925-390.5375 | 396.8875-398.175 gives -0.125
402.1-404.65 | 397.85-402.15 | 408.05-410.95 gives -0.070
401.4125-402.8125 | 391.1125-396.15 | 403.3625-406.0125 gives 0.021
